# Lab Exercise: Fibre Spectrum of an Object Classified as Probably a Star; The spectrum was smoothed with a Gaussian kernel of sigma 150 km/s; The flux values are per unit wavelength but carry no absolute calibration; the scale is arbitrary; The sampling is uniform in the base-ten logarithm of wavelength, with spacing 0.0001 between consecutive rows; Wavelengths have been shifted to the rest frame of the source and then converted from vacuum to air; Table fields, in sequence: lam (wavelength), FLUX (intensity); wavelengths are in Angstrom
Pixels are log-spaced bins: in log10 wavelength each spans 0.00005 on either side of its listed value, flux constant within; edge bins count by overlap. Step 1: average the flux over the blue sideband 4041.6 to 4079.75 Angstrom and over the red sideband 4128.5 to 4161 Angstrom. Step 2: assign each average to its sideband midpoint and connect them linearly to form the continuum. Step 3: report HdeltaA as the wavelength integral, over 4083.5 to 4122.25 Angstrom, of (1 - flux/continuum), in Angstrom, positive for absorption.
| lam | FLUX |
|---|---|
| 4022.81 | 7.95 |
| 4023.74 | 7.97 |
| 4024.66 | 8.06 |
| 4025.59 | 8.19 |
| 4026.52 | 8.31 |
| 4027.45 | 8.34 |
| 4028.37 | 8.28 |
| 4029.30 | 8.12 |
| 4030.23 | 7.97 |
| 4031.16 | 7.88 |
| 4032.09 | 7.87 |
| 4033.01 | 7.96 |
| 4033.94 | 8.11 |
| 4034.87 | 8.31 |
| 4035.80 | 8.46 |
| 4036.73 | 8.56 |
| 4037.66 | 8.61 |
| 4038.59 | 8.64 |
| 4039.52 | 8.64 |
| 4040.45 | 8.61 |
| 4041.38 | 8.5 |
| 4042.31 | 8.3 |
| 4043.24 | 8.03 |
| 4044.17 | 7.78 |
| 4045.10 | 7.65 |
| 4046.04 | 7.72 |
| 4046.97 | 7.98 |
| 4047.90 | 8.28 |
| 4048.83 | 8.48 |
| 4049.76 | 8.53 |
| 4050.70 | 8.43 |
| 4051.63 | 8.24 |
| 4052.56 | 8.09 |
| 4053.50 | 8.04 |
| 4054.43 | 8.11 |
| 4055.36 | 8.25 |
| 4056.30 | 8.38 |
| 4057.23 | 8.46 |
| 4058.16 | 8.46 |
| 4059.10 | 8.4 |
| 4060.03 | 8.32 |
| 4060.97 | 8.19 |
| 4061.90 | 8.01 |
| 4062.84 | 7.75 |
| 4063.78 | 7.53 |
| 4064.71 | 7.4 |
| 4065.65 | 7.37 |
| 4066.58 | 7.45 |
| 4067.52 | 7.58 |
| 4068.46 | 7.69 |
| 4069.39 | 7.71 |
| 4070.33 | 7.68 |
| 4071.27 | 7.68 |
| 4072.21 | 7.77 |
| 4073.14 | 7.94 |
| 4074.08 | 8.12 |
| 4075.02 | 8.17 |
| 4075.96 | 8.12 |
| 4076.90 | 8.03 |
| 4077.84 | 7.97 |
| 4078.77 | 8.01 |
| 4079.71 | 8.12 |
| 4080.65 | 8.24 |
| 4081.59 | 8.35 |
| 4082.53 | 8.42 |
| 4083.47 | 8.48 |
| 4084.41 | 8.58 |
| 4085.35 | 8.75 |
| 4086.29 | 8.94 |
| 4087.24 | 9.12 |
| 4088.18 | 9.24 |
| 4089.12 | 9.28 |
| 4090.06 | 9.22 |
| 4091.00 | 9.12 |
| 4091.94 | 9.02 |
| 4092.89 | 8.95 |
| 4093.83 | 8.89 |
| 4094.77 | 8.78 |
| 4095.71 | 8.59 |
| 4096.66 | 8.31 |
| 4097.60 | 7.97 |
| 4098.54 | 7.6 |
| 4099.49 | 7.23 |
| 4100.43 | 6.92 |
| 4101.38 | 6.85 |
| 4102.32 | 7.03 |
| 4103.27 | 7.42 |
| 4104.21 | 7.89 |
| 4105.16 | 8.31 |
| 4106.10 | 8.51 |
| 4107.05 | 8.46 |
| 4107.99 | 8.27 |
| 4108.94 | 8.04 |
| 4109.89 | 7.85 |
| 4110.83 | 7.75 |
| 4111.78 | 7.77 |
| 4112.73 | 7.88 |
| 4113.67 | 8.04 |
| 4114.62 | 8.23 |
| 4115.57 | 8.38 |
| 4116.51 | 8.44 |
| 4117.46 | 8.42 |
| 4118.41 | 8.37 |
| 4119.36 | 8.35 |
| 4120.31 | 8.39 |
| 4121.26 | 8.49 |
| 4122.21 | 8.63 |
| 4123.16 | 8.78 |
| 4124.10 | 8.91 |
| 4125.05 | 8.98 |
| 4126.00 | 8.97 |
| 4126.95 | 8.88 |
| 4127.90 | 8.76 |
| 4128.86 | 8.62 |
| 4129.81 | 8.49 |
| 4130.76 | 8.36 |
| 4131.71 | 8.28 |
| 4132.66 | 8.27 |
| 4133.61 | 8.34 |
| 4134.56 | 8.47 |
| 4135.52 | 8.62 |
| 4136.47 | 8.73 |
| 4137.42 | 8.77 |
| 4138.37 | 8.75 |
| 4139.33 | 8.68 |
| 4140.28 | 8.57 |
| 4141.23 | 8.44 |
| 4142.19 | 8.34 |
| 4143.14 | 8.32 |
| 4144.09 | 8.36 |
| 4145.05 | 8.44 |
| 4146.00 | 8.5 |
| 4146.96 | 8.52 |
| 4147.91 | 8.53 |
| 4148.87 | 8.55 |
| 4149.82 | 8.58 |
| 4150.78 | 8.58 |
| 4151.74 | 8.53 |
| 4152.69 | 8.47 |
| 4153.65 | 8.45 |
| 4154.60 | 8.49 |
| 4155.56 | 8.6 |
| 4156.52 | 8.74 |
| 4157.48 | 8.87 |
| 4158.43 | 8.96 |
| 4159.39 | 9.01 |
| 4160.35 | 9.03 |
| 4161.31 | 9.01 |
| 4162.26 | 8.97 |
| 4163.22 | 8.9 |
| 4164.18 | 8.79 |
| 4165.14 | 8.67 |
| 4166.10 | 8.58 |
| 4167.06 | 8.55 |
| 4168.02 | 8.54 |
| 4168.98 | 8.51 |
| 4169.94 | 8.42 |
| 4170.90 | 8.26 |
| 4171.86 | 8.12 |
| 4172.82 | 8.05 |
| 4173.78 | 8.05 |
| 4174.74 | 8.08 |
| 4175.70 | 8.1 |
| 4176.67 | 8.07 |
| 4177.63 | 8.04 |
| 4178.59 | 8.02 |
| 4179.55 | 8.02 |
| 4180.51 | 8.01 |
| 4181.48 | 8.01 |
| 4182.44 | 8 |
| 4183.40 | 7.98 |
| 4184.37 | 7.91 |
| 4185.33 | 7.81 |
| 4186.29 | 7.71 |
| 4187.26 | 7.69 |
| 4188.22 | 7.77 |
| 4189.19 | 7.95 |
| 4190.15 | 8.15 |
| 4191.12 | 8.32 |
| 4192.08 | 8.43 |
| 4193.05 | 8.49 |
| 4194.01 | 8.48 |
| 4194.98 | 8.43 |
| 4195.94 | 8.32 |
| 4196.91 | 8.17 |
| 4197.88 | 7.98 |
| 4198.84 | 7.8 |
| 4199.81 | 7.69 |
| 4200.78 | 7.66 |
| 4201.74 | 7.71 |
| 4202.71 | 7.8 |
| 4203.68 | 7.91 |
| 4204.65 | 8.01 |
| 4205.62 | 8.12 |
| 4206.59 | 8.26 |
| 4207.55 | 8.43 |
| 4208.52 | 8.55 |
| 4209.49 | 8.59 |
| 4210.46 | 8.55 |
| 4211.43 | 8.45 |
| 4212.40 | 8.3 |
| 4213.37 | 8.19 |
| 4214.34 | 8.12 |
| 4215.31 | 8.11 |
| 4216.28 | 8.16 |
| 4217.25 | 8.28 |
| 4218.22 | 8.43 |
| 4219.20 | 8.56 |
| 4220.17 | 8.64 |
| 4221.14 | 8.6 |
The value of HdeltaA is 0.0 Angstrom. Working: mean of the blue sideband 8.01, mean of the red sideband 8.57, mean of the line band 8.3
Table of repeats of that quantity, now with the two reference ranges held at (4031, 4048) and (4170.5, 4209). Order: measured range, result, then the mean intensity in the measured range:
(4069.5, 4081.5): 0.27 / 7.99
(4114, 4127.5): -0.75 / 8.58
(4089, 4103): -0.10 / 8.21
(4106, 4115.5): 0.07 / 8.07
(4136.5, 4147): -0.54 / 8.53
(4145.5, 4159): -0.84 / 8.6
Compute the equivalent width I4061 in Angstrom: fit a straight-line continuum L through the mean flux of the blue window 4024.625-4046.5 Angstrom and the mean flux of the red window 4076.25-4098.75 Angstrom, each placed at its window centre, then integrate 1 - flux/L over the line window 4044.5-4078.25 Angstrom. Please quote 1.6 Angstrom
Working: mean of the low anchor 8.2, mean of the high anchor 8.59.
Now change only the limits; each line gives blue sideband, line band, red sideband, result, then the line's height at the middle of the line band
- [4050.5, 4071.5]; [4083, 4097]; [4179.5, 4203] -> -1.61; 7.97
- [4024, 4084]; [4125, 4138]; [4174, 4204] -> -0.87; 8.06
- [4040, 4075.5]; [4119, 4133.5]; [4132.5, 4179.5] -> -0.42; 8.37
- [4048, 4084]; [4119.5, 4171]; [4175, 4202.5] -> -3.73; 8.04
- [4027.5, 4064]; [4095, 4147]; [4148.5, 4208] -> -0.20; 8.25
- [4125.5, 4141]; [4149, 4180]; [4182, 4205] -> -0.79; 8.29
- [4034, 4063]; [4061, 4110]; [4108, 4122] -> 0.51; 8.22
